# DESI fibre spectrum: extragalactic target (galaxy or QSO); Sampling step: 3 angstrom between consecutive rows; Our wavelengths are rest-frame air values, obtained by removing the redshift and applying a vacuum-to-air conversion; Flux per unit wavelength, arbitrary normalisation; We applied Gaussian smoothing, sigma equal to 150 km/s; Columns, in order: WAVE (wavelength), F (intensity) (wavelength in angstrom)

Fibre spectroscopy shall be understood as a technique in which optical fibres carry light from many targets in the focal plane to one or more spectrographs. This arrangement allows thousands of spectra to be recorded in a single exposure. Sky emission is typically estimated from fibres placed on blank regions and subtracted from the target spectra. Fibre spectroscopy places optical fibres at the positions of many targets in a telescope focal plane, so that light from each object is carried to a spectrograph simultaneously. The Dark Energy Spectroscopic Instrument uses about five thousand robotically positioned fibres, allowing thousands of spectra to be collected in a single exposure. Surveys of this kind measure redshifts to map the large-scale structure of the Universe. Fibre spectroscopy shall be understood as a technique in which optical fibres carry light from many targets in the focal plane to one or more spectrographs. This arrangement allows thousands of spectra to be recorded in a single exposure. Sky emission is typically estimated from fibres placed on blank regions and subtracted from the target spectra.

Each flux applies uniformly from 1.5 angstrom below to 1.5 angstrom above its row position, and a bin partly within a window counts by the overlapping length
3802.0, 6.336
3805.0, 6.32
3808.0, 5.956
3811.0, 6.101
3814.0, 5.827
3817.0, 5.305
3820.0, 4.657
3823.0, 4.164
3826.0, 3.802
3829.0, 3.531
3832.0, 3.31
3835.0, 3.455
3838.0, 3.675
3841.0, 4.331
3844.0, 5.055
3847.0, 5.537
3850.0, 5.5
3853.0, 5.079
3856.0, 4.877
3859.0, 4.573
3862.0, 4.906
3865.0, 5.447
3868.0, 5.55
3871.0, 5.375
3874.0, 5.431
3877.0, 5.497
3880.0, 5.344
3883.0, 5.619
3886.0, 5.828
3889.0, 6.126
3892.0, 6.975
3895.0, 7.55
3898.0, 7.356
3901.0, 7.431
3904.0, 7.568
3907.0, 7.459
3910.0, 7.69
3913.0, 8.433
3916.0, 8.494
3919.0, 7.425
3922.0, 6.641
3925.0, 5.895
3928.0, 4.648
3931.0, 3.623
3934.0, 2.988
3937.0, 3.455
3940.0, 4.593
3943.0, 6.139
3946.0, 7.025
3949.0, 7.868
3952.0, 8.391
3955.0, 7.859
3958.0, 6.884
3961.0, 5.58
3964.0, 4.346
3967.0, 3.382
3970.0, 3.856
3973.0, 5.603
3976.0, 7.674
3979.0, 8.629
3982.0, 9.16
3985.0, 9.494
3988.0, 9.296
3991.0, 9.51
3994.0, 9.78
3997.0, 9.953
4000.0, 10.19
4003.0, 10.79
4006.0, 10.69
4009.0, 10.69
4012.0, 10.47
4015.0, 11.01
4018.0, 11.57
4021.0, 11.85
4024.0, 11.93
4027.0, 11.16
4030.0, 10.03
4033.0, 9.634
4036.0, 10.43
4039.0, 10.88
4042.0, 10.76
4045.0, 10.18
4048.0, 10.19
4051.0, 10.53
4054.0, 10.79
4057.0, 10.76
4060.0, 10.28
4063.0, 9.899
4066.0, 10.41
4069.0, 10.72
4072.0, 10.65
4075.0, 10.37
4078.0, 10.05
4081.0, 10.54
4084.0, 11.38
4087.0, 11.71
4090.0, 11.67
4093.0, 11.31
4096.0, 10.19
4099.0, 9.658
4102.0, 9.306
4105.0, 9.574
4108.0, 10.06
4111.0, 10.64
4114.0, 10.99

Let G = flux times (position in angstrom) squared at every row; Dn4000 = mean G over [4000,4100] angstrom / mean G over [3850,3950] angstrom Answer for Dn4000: 1.92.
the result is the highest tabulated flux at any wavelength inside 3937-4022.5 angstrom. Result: 11.85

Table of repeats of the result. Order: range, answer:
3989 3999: 9.953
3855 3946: 8.494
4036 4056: 10.88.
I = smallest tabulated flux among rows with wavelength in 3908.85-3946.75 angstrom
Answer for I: 2.988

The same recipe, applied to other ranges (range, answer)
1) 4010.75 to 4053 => 9.634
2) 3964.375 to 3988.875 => 3.382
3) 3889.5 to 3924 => 6.641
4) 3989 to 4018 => 9.51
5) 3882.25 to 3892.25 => 5.619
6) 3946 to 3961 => 5.58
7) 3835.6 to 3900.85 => 3.675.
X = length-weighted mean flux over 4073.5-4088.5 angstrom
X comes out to 10.8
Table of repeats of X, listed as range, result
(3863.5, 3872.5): 5.46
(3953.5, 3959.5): 7.37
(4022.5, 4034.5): 10.7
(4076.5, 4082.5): 10.3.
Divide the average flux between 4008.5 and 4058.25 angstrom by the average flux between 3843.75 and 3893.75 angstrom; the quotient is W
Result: 1.97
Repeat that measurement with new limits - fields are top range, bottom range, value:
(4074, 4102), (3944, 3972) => 1.75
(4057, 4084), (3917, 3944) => 2.05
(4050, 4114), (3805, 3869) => 2.18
